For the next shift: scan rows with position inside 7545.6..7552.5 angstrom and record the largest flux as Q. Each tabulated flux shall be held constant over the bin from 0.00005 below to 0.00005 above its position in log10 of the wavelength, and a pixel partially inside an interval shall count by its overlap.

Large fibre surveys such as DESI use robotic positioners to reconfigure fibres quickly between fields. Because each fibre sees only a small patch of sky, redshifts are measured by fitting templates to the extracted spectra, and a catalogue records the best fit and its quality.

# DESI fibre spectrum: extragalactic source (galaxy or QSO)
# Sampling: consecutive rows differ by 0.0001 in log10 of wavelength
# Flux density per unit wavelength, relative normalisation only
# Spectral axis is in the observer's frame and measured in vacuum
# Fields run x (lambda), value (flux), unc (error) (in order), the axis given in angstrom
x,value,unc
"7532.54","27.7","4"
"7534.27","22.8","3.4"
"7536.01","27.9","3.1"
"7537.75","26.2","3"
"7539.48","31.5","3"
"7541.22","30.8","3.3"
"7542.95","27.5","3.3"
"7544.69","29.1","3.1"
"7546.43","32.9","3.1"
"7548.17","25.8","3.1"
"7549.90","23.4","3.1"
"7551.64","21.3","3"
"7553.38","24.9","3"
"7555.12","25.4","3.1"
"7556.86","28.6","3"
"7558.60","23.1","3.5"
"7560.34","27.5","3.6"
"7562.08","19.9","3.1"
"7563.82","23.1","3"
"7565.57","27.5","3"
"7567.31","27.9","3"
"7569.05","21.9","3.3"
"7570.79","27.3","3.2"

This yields 32.9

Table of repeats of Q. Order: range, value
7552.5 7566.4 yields 28.6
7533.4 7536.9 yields 27.9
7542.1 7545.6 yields 29.1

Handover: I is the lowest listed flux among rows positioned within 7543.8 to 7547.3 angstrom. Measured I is 29.1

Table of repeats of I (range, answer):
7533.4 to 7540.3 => 22.8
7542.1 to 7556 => 21.3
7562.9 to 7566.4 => 23.1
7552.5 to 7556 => 24.9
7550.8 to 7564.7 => 19.9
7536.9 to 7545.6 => 26.2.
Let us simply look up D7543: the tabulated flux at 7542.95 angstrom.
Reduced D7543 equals 27.5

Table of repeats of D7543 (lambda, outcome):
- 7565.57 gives 27.5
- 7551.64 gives 21.3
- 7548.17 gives 25.8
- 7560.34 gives 27.5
